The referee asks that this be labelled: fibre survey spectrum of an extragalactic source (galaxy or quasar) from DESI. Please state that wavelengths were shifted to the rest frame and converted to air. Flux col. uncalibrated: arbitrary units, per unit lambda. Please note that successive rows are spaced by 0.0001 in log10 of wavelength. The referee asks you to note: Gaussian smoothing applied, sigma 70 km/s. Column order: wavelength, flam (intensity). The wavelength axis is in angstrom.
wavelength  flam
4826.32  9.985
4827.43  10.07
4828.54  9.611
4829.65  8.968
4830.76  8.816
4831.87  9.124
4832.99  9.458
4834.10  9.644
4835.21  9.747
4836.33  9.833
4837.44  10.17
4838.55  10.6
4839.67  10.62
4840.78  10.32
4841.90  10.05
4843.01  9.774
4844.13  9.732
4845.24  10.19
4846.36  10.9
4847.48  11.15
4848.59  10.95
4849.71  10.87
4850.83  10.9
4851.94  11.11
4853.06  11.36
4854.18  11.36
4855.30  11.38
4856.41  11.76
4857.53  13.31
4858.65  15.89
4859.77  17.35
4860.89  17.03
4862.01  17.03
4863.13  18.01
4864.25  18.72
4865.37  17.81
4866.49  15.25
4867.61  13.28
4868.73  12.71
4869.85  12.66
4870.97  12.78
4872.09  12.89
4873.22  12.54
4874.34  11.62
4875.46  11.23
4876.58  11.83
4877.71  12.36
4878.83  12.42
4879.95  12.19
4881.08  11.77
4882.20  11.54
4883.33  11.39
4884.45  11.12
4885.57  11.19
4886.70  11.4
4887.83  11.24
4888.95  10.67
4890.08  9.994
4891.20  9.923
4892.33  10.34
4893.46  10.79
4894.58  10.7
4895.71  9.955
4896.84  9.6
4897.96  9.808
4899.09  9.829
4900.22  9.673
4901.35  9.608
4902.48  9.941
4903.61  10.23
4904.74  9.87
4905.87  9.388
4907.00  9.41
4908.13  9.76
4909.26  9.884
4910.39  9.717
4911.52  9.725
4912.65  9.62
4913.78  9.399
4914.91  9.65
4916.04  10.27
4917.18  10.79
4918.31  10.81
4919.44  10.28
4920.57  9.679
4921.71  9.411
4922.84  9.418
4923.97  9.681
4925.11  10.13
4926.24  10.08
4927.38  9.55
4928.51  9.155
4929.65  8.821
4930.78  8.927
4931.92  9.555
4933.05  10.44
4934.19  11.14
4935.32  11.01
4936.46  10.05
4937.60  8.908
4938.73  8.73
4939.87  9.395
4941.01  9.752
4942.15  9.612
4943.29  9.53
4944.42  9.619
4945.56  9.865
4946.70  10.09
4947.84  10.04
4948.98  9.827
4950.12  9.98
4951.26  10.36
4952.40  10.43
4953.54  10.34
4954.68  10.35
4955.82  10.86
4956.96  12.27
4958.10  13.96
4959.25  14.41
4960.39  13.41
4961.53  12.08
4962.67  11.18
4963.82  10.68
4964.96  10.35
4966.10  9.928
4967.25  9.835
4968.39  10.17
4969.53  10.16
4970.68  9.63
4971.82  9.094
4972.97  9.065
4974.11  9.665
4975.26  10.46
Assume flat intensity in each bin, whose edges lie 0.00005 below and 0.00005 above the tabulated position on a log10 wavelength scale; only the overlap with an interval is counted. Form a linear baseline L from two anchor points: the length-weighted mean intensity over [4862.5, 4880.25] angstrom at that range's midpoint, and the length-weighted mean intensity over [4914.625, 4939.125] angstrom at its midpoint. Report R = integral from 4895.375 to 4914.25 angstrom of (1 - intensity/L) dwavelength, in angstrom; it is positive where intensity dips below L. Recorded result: 2.7 angstrom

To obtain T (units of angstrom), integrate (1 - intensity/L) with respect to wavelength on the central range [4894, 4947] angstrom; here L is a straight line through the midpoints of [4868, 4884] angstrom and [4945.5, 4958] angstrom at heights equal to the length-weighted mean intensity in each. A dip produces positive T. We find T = 6.7 angstrom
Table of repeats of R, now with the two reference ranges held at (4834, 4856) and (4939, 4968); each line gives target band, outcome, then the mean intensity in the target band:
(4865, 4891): -3.87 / 12.2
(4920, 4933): 1.39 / 9.53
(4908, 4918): 0.71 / 9.9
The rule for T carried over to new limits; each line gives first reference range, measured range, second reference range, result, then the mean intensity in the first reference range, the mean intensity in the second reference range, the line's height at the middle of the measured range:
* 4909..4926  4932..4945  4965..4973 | 0.0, 9.9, 9.78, 9.85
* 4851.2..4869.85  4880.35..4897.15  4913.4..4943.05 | 2.3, 14.5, 9.79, 12.5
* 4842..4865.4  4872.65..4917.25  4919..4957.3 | 3.7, 13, 9.91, 11.5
